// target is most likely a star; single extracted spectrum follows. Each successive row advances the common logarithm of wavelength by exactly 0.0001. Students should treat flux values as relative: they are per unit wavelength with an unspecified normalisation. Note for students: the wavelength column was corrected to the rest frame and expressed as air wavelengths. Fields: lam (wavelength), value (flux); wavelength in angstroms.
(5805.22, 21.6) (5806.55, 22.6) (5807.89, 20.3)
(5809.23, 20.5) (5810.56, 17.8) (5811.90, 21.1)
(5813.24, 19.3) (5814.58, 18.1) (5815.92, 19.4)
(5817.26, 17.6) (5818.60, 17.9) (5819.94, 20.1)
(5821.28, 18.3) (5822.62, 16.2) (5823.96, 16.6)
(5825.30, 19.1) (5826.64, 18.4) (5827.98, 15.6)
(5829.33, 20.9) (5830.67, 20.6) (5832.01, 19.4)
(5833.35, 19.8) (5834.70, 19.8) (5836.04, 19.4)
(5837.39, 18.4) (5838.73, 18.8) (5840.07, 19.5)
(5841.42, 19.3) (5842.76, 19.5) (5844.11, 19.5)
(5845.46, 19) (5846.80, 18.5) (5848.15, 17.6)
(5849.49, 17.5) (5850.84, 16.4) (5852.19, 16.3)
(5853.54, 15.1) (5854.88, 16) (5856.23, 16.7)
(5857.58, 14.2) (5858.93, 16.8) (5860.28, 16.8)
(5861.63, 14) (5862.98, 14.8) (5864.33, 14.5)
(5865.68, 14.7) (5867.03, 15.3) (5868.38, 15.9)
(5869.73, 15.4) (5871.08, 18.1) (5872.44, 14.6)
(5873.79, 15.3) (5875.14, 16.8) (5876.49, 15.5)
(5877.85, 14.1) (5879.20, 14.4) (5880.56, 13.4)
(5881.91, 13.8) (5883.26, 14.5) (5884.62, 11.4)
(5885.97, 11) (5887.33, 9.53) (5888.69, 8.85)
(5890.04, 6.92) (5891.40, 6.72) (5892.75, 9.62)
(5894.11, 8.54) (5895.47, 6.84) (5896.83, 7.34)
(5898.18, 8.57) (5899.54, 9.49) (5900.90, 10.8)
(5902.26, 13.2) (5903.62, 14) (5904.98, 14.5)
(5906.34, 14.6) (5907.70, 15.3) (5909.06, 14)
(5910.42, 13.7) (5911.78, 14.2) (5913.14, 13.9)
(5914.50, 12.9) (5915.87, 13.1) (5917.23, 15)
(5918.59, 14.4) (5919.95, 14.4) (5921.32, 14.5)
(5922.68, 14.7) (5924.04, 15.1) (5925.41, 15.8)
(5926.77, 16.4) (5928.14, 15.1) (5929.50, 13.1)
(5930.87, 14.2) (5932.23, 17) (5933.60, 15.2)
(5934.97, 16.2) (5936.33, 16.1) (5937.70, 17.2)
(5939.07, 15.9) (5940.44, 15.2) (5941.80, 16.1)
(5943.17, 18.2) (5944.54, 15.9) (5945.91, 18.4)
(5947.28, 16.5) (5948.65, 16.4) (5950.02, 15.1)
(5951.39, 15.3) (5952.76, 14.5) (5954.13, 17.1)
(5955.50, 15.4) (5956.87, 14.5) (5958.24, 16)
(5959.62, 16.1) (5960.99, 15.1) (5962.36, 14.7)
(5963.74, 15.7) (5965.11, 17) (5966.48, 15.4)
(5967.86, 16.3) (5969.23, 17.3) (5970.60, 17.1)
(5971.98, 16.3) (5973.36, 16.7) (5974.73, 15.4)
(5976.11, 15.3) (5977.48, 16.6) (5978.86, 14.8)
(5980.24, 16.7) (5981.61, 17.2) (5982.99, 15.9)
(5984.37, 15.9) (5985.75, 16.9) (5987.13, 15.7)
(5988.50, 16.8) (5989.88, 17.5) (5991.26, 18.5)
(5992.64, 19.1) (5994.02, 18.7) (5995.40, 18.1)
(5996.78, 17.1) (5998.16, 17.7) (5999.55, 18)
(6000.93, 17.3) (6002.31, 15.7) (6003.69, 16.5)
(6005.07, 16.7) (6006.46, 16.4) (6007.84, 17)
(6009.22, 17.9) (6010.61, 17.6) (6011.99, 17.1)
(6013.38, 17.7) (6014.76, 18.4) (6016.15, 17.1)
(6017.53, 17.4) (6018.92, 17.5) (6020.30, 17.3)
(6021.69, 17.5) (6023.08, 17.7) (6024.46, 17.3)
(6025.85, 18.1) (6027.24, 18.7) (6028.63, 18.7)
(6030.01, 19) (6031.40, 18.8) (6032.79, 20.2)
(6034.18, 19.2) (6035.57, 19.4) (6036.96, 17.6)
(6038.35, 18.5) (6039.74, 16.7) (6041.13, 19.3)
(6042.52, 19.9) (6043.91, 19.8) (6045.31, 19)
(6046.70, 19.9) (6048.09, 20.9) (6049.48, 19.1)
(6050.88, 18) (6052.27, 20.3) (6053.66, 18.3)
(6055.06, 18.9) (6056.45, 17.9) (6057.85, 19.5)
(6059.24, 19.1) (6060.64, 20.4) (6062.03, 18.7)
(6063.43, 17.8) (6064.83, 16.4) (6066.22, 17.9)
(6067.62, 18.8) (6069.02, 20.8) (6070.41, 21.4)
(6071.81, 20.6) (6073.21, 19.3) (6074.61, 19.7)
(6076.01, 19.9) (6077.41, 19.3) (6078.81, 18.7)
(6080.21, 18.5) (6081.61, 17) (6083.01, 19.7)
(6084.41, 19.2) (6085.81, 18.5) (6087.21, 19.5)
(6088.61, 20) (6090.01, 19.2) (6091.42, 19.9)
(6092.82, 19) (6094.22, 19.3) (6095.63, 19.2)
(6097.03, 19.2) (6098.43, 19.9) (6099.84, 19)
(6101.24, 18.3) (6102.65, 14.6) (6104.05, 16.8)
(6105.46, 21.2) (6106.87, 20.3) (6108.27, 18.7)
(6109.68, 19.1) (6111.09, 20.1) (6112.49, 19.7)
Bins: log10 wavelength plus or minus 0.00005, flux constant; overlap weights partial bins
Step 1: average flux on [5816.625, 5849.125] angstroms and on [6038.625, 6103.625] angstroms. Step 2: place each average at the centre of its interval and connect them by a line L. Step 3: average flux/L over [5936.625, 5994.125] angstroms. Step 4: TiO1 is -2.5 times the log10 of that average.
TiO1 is 0.16 mag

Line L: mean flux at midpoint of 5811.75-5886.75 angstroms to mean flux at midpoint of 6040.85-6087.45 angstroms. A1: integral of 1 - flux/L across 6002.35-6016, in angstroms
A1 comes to 1.0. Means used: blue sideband 16.9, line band 17.2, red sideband 19.2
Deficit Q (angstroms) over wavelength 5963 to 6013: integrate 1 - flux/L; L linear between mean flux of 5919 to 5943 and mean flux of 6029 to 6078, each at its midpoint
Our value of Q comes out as 1.0 angstroms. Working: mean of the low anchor 15.5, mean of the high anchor 19.1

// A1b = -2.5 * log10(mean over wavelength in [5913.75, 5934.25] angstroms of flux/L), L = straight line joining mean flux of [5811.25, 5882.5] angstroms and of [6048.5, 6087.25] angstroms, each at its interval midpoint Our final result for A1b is 0.21 mag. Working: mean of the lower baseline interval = 17.2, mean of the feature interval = 14.7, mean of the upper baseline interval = 19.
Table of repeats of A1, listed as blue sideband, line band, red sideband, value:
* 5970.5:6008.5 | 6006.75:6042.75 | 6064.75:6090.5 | -0.6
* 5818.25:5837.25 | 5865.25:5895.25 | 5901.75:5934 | 6.5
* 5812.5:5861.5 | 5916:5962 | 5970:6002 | 4.5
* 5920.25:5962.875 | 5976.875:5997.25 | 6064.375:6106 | -0.3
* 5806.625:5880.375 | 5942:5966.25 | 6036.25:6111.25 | 3.0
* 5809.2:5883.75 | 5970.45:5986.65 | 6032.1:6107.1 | 1.9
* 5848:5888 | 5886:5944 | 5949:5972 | 8.2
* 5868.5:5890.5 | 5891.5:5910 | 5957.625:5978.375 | 3.9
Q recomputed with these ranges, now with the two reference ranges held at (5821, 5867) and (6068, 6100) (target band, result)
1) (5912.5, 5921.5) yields 2.0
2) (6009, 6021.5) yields 0.9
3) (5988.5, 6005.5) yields 1.1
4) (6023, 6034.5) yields 0.2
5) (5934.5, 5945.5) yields 1.1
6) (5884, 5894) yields 4.9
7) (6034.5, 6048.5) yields 0.0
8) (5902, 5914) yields 2.6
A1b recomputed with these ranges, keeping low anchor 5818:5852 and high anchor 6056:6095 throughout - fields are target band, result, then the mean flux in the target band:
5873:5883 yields 0.26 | 14.8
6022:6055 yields 0.01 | 18.9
